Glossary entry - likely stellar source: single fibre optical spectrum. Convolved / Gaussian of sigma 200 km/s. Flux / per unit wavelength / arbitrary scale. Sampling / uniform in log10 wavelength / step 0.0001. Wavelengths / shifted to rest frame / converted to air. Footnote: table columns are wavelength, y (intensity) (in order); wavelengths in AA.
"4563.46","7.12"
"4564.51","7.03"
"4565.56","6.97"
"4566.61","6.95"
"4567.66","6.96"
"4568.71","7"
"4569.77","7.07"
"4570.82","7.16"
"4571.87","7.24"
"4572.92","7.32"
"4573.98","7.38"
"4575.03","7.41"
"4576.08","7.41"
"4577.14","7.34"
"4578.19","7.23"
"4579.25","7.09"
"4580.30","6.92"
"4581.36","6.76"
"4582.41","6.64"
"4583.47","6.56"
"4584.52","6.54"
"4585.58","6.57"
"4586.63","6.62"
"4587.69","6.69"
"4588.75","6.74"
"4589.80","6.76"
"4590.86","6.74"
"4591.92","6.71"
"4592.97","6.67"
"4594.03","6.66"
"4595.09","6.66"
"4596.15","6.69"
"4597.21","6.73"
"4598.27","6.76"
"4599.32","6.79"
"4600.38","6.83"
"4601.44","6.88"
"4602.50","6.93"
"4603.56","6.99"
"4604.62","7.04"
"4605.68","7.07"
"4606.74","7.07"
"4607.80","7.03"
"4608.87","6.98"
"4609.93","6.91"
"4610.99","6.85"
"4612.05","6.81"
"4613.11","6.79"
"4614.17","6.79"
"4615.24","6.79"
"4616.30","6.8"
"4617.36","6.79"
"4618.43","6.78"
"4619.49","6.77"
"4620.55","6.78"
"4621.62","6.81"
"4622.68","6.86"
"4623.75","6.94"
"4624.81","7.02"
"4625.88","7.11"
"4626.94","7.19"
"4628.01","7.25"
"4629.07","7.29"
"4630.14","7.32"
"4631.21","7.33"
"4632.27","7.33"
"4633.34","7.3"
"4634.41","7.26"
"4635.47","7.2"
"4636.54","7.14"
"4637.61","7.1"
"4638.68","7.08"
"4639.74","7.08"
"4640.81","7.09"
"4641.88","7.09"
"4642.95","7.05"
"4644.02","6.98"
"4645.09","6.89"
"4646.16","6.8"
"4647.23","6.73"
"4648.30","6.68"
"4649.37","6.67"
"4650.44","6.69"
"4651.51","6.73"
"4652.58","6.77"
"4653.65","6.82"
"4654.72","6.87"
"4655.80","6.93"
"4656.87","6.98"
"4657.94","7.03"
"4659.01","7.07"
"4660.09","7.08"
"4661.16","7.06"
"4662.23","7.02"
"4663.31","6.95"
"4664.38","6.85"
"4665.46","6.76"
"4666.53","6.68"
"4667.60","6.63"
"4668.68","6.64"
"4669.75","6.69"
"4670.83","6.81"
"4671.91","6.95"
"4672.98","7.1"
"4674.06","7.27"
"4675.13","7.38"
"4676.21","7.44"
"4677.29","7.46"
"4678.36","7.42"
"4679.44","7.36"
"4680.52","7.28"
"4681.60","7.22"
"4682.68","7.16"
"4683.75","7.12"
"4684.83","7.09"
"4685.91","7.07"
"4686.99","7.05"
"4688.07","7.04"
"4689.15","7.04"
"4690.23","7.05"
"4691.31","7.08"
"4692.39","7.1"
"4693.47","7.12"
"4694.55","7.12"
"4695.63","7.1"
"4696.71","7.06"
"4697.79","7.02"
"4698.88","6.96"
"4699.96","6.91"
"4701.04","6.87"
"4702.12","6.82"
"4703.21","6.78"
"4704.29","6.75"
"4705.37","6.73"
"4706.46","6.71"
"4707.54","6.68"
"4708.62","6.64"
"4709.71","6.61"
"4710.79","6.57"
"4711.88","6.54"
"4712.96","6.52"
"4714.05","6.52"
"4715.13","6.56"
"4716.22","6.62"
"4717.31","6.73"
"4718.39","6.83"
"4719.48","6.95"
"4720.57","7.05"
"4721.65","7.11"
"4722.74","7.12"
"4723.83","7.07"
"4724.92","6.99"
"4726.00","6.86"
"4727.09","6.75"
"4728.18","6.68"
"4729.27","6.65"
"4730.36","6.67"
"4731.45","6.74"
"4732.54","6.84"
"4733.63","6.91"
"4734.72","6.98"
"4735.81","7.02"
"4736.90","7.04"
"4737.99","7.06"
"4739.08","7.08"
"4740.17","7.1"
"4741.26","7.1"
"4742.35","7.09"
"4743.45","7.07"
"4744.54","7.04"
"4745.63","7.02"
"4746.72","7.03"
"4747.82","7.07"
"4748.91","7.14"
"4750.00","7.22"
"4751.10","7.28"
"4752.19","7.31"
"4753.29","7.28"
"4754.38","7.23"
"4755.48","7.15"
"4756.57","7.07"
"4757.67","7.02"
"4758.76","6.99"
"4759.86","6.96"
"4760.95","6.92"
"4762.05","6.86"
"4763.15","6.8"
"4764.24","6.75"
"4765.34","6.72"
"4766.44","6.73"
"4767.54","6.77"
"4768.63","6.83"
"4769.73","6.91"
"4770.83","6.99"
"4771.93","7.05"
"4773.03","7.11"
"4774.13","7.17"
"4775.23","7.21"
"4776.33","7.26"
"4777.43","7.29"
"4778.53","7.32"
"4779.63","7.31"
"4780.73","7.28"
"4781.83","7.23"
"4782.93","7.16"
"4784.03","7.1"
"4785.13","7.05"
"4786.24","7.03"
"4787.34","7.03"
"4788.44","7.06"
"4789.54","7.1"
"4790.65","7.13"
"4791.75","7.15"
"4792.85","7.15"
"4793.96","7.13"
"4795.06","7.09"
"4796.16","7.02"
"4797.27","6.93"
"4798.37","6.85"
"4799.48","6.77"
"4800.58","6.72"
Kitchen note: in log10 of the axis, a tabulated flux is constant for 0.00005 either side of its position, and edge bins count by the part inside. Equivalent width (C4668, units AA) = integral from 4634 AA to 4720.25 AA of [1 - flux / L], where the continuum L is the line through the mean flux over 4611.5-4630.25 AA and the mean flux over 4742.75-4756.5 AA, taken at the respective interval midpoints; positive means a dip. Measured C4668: 1.0 AA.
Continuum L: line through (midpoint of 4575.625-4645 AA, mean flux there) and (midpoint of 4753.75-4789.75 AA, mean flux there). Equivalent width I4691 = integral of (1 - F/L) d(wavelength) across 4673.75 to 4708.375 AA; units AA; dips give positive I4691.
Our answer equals -0.4 AA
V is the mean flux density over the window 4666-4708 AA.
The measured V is 7.02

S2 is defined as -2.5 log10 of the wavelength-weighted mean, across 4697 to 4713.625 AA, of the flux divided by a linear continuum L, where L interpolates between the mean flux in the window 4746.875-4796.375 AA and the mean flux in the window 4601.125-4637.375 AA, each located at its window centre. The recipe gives 0.05 mag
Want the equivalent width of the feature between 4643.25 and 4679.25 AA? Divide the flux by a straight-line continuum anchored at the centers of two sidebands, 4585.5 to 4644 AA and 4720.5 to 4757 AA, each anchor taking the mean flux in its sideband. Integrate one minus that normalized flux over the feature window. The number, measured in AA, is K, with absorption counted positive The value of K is 0.2 AA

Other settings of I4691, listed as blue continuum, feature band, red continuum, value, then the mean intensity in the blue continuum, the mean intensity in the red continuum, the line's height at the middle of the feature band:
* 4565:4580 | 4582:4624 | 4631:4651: 1.85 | 7.18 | 7.02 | 7.11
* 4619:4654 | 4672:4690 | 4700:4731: -0.89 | 7.01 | 6.77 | 6.87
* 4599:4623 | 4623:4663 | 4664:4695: -0.34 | 6.88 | 7.07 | 6.97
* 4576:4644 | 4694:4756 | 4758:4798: 0.80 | 6.93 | 7.04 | 7.01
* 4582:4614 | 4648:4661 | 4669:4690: 0.31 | 6.79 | 7.15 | 7.04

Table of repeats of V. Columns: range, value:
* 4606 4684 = 7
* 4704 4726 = 6.77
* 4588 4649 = 6.94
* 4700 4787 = 6.95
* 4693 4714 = 6.81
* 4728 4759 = 7.04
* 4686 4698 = 7.07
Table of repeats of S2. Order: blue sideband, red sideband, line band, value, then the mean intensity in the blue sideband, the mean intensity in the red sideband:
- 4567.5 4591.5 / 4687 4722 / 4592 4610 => 0.013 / 6.96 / 6.85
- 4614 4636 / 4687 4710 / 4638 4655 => 0.019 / 7.04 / 6.92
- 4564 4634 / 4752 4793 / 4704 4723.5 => 0.045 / 6.94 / 7.06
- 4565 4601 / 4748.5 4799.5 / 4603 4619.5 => 0.005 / 6.9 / 7.06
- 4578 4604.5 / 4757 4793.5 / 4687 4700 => -0.021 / 6.76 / 7.04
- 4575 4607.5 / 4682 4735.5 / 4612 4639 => -0.027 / 6.85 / 6.88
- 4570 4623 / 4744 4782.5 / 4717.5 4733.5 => 0.023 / 6.88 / 7.07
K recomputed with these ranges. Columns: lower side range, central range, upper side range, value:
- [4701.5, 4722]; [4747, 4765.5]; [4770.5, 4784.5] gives 0.0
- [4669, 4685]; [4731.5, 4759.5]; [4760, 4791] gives 0.0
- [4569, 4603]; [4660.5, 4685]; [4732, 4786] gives -0.3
